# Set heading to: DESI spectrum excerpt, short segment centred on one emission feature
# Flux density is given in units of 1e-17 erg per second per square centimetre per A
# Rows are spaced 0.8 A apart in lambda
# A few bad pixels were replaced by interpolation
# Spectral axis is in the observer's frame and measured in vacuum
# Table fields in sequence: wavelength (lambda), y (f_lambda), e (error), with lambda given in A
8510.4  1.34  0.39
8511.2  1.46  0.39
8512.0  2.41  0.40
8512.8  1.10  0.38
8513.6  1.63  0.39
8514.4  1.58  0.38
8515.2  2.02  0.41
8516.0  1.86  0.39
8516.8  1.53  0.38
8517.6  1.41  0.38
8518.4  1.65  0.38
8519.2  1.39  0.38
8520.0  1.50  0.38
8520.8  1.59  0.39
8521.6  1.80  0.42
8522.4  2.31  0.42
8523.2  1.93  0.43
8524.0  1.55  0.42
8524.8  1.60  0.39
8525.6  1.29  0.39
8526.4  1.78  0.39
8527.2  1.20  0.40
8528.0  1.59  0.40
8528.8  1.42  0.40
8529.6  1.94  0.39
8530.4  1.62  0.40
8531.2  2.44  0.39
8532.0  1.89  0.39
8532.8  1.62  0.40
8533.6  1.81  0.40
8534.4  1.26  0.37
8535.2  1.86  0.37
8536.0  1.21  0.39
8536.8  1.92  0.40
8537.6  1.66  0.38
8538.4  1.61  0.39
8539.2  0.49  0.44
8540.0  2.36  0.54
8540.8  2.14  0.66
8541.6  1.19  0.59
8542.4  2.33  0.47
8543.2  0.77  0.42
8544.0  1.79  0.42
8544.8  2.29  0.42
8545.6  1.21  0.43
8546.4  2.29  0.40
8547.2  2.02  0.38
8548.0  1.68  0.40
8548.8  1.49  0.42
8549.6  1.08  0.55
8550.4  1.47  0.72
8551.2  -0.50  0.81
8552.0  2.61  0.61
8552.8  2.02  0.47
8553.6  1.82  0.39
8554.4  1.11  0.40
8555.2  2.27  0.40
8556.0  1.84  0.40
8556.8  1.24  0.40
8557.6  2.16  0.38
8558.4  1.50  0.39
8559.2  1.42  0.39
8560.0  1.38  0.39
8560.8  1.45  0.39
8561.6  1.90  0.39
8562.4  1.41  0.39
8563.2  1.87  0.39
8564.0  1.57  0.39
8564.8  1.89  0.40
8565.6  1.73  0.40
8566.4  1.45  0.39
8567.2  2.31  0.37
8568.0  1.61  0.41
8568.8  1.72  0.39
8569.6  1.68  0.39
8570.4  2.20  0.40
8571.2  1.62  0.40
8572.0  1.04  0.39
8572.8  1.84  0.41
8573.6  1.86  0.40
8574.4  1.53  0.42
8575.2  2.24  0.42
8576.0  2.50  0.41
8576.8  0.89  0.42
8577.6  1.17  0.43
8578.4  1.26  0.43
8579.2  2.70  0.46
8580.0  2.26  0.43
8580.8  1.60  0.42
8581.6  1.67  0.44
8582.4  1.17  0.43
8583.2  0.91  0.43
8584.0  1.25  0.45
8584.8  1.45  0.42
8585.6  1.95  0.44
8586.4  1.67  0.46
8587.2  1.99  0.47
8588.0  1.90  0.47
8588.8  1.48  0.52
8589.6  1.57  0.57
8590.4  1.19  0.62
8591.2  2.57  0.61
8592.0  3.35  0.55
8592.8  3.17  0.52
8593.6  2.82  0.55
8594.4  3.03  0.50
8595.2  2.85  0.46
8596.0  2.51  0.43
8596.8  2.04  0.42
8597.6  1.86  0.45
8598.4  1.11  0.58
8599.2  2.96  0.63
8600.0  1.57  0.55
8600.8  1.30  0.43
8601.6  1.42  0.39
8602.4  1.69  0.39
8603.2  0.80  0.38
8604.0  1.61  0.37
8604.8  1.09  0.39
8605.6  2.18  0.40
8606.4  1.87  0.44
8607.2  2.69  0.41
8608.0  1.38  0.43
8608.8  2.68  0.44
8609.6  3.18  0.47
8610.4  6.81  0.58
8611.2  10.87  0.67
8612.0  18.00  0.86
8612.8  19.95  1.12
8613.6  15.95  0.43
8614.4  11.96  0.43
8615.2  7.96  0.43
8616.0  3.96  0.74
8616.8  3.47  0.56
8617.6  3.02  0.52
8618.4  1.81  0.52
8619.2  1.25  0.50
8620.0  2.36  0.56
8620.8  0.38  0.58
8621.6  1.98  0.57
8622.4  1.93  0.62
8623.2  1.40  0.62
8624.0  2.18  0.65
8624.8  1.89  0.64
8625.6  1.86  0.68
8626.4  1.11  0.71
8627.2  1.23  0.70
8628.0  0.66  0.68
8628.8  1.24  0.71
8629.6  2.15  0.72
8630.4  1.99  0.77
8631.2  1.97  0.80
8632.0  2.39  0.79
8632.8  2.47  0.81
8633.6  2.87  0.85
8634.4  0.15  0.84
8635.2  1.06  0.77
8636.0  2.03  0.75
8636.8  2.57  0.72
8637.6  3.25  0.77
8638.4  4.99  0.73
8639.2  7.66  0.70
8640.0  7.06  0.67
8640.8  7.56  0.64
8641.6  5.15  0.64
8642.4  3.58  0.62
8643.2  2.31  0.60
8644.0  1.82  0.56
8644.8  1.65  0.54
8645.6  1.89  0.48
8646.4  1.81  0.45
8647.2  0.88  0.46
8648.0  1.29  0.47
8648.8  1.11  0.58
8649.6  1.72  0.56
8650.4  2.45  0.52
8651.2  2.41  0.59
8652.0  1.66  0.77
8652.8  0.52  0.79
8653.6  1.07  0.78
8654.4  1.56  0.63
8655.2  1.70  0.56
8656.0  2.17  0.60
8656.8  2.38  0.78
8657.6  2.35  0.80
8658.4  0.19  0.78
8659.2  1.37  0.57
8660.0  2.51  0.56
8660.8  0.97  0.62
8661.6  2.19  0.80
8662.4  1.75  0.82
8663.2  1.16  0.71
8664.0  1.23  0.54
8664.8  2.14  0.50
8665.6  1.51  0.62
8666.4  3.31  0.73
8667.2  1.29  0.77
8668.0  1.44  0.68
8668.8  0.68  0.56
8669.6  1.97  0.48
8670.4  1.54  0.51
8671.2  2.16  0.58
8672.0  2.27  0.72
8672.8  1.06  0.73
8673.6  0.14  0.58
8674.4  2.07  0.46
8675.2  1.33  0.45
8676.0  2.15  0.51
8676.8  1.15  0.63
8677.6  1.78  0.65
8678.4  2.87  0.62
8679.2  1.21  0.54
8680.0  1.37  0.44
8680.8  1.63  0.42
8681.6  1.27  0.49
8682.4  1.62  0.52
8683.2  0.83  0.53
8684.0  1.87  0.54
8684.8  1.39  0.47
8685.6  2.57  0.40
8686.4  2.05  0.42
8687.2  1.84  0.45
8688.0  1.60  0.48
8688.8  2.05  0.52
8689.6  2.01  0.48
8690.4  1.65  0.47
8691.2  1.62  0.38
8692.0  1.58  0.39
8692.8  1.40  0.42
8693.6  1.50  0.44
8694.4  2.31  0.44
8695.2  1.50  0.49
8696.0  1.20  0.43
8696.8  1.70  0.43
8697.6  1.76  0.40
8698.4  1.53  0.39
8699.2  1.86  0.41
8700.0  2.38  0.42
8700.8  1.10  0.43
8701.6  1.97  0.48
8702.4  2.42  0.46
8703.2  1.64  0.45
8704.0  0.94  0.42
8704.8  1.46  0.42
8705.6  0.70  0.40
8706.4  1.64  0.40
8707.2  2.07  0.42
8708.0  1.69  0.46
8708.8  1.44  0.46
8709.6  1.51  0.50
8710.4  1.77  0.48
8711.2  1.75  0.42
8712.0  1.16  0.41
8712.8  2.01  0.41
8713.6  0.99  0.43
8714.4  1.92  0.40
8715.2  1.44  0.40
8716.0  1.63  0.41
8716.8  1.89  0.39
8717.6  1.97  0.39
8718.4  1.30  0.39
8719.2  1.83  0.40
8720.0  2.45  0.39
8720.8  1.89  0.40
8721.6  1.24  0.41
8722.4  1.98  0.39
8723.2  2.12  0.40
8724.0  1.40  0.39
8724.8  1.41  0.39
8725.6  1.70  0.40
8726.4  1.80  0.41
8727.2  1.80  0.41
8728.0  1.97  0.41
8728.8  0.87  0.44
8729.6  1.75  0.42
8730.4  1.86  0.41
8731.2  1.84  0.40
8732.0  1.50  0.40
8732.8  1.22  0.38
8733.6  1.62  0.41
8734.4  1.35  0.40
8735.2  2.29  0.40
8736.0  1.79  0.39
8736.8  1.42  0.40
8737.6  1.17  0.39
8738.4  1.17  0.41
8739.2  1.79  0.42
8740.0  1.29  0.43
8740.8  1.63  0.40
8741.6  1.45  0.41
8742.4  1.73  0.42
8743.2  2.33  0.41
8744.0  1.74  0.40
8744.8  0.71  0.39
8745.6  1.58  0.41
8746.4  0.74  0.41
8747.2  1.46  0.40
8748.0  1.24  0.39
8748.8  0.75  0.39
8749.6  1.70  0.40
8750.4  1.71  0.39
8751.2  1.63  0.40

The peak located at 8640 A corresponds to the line [N II] 6583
